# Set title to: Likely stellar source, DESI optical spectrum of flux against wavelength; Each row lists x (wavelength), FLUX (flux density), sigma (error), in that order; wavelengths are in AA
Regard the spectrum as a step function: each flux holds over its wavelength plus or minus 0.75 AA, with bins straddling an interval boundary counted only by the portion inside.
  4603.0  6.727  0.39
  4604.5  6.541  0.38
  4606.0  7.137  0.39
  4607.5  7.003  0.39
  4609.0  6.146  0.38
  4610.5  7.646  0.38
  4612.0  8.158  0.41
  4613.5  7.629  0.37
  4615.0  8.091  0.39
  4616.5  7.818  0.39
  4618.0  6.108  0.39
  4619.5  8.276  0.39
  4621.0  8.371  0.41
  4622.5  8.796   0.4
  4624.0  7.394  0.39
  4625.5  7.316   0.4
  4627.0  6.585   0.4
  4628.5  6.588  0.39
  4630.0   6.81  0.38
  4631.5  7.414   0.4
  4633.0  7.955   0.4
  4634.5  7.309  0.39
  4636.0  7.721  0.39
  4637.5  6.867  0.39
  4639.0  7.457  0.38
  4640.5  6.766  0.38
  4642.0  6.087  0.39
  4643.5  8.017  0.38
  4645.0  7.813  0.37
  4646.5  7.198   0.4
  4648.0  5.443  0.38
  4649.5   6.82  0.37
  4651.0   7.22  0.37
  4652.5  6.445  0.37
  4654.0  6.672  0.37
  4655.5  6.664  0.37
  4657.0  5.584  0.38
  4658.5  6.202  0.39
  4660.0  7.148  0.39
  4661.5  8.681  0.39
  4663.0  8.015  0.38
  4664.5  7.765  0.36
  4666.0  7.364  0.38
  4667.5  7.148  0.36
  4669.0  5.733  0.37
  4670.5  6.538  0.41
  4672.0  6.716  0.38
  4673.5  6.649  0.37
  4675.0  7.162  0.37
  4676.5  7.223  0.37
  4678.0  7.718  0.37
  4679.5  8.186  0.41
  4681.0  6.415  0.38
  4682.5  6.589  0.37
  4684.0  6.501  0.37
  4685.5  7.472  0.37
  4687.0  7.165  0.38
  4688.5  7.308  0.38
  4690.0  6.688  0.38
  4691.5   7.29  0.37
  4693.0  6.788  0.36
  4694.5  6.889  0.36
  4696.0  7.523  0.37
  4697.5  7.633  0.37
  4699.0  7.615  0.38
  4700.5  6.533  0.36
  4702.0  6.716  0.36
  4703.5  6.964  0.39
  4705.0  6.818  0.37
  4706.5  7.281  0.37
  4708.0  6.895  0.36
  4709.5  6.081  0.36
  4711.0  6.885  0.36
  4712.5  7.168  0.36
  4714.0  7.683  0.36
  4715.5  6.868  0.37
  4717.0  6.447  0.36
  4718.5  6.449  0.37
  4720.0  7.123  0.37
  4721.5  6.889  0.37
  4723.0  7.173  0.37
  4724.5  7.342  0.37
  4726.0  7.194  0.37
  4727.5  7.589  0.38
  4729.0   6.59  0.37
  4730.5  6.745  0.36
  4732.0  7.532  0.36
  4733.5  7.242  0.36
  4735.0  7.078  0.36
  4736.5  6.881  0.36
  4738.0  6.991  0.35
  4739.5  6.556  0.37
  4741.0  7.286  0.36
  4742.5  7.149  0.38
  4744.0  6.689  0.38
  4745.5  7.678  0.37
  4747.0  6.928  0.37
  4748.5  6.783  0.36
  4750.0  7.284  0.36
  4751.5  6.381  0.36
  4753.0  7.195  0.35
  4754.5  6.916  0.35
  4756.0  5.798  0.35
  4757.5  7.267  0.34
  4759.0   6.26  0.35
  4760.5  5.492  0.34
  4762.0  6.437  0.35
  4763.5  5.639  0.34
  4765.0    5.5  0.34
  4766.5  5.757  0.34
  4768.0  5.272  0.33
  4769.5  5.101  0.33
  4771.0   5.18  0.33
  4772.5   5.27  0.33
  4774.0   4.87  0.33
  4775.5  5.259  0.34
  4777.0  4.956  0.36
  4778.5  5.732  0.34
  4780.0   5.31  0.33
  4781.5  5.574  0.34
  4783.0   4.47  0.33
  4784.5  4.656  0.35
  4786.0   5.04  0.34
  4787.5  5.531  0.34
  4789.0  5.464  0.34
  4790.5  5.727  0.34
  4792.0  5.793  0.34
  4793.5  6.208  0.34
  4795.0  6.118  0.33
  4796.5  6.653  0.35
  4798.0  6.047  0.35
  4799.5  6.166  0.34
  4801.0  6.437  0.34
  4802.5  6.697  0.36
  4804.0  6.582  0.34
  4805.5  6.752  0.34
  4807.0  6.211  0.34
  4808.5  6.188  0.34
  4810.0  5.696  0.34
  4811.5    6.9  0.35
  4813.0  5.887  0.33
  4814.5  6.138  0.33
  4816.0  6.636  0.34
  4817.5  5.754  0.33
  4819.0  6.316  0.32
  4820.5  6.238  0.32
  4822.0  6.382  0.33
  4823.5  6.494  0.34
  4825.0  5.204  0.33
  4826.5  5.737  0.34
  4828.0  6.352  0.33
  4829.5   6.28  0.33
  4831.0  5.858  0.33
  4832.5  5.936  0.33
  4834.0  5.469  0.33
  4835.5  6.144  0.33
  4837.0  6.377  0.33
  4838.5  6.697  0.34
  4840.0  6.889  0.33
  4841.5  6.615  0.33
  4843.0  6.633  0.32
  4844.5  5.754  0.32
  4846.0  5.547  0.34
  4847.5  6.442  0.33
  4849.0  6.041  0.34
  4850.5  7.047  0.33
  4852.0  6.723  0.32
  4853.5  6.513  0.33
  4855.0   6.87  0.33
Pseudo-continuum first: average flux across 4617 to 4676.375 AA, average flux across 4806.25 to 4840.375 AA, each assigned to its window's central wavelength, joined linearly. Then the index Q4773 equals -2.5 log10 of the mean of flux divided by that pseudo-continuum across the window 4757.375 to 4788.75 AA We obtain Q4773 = 0.185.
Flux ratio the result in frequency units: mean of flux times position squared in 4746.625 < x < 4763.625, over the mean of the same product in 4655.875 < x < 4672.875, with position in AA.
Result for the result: 1.0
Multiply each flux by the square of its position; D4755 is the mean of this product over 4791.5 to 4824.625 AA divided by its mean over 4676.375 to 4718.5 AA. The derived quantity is 0.9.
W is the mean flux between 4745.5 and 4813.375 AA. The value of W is 5.96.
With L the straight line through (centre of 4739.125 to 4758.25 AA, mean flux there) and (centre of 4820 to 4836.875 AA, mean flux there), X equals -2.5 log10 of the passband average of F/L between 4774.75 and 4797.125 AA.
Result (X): 0.18 mag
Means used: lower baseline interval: 6.92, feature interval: 5.49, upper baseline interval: 6.02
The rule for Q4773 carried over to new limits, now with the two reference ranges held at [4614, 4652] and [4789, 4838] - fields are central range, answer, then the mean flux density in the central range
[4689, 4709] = -0.03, 7.04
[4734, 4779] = 0.04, 6.26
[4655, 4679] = 0.01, 7.04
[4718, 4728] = -0.06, 7.11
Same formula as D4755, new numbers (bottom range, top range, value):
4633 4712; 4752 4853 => 0.90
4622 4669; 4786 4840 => 0.93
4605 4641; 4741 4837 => 0.88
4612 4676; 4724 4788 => 0.91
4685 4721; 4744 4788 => 0.86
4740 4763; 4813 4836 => 0.92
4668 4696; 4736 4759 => 1.02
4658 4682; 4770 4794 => 0.78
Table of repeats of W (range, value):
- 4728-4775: 6.44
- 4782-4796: 5.47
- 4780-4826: 5.99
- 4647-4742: 6.98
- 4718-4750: 7.05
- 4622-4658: 7.02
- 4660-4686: 7.17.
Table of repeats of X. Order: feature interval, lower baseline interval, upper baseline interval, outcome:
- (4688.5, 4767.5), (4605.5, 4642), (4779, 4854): -0.03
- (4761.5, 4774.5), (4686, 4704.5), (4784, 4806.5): 0.16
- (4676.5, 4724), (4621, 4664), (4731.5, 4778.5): -0.05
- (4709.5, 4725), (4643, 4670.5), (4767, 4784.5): -0.15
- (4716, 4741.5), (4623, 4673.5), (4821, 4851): -0.05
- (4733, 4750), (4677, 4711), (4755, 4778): -0.15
